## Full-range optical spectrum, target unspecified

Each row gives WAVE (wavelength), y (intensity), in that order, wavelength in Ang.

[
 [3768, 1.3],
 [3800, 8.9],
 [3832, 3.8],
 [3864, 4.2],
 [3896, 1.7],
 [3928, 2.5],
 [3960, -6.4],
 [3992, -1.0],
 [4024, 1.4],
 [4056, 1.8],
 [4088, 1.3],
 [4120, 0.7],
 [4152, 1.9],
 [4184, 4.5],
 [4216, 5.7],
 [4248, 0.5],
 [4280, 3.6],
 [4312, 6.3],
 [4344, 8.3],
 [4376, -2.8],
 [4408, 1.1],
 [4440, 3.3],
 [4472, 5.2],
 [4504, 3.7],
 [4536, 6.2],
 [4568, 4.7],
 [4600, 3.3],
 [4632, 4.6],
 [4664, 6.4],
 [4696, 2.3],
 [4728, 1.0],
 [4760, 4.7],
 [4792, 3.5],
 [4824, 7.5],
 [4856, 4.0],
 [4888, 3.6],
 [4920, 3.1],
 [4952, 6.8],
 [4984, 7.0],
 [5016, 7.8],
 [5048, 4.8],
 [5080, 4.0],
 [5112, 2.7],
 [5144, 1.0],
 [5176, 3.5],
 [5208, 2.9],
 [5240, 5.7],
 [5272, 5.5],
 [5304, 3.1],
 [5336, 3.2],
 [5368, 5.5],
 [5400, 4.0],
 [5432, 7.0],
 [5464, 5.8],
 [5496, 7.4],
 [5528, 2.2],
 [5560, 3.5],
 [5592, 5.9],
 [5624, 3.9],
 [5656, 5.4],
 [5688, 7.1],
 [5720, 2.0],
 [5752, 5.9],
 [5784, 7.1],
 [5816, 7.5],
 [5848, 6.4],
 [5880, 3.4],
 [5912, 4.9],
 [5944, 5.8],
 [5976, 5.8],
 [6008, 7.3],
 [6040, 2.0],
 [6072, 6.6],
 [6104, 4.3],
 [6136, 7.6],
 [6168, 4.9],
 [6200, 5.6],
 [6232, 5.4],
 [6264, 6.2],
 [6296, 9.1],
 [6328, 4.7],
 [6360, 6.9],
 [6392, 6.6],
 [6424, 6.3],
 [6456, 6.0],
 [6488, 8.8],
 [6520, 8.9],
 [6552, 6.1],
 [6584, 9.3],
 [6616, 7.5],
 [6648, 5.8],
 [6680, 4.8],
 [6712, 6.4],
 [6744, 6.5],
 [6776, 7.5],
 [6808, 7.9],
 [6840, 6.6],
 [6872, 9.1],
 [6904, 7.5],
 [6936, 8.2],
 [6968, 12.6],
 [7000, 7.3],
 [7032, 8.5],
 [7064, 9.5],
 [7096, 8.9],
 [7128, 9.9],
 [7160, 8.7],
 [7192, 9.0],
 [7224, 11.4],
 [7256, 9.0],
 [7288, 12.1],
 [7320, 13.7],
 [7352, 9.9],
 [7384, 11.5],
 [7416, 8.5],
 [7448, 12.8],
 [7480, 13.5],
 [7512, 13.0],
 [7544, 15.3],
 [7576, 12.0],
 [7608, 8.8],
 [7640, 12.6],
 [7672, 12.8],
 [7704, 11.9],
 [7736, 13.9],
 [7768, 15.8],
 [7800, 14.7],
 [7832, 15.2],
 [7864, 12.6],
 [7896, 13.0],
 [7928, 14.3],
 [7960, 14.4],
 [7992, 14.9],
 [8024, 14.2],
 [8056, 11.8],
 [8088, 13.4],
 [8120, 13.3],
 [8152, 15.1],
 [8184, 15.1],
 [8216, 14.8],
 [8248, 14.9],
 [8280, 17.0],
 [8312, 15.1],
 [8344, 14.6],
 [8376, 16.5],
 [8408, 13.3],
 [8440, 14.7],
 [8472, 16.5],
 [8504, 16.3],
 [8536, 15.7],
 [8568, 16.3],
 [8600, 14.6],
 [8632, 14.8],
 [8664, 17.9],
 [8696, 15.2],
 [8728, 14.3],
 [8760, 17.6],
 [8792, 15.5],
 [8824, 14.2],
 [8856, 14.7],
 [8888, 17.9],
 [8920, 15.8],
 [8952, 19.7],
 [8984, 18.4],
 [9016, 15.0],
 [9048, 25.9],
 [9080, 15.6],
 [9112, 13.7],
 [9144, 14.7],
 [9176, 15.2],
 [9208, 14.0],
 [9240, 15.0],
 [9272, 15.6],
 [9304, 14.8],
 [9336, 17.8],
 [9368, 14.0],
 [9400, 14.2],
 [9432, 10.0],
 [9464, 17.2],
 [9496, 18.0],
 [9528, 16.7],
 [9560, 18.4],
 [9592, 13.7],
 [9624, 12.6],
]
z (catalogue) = 0.87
